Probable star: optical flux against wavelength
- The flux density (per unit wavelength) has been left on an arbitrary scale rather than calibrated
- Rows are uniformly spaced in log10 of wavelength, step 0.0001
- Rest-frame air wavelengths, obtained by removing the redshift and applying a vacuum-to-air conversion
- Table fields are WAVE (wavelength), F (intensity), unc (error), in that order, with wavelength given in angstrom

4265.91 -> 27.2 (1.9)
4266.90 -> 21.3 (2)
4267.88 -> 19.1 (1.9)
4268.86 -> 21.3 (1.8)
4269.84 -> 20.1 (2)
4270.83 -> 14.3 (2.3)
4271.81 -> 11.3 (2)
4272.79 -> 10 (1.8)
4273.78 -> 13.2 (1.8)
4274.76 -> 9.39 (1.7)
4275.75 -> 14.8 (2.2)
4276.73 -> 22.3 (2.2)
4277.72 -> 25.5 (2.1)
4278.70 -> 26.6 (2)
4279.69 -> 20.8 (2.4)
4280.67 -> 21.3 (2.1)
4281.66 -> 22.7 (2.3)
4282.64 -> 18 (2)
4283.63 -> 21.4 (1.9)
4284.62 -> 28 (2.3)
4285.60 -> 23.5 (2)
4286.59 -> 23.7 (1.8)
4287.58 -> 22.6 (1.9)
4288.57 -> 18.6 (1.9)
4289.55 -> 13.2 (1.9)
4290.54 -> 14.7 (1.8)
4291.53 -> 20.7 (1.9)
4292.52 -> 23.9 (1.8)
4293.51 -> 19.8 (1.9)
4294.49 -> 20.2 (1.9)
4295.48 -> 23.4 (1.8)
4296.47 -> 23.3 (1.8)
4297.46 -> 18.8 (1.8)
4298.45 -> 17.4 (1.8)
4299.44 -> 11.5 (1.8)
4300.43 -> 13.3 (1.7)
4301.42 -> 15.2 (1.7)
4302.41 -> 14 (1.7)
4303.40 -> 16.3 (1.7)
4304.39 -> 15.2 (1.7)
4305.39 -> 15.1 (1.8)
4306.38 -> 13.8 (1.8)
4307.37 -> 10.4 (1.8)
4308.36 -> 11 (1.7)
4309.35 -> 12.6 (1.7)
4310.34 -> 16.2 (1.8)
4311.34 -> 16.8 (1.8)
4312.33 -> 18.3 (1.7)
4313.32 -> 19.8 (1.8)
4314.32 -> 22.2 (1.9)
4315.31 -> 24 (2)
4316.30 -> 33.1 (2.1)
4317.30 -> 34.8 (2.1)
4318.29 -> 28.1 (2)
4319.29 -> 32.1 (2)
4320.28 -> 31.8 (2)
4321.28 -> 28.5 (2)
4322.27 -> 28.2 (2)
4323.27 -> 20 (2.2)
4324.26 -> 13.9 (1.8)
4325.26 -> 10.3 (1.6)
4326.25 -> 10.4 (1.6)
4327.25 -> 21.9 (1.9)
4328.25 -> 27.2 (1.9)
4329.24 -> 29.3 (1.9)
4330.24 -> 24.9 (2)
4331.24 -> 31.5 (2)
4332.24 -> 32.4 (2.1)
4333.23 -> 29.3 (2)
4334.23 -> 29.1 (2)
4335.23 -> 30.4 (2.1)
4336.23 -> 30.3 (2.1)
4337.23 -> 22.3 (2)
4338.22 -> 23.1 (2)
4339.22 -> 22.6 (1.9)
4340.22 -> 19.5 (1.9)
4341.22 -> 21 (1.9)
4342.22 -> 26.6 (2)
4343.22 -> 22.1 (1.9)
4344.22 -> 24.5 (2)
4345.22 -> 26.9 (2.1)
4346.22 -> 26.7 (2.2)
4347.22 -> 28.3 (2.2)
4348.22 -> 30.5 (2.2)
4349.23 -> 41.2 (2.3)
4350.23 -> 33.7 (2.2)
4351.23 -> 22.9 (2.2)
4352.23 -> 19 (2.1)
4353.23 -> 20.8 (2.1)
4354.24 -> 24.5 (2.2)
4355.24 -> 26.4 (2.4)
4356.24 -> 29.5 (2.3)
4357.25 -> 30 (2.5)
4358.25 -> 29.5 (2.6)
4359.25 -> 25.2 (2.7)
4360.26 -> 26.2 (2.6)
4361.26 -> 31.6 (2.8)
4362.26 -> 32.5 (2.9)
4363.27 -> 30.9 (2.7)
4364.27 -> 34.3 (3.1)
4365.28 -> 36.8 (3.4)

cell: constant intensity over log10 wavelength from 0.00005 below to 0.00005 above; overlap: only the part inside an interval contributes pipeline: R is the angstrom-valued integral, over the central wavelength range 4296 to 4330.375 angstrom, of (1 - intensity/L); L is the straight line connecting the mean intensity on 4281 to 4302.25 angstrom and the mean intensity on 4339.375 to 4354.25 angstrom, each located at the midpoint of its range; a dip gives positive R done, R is 3.5 angstrom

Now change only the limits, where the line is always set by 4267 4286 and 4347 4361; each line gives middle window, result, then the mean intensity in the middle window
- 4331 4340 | -0.7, 27.5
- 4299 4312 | 4.9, 14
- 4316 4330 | -0.4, 24.8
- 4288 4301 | 1.7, 18.4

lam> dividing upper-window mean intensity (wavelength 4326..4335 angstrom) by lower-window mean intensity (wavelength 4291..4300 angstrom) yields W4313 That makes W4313 1.4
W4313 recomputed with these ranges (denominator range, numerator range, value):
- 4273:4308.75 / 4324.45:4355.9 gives 1.38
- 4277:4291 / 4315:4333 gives 1.20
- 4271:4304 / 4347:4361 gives 1.48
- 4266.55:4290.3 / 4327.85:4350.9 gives 1.43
